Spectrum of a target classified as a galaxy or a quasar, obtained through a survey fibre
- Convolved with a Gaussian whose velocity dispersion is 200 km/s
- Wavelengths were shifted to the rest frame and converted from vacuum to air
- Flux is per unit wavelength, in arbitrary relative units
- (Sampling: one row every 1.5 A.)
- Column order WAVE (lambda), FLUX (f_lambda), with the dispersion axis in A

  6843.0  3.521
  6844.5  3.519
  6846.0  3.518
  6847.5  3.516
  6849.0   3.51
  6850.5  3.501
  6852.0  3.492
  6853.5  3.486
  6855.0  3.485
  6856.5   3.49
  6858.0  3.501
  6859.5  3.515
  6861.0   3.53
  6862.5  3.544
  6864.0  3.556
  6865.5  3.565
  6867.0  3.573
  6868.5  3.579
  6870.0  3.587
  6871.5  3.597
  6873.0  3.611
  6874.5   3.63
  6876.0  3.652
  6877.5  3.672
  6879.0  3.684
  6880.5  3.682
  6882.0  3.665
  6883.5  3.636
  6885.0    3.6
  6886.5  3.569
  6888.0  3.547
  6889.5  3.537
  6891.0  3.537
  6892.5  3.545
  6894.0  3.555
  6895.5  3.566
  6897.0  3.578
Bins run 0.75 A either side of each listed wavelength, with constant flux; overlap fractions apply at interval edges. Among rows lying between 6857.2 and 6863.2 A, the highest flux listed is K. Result 3.544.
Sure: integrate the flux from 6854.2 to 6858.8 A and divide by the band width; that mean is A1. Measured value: 3.49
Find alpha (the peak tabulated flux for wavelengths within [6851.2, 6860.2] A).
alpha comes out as 3.515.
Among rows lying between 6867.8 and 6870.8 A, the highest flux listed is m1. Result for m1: 3.587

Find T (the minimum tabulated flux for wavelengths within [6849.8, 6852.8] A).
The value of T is 3.492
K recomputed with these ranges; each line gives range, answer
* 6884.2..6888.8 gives 3.6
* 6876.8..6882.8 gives 3.684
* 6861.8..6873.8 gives 3.611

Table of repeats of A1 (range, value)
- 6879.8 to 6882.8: 3.67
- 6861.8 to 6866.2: 3.56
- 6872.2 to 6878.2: 3.64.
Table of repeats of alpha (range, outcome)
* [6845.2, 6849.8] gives 3.518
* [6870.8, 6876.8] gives 3.652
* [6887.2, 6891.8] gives 3.547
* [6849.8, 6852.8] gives 3.501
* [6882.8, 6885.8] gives 3.636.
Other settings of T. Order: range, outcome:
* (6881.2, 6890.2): 3.537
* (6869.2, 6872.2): 3.587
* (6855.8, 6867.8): 3.49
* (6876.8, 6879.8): 3.672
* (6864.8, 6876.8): 3.565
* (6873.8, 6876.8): 3.63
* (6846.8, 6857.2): 3.485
